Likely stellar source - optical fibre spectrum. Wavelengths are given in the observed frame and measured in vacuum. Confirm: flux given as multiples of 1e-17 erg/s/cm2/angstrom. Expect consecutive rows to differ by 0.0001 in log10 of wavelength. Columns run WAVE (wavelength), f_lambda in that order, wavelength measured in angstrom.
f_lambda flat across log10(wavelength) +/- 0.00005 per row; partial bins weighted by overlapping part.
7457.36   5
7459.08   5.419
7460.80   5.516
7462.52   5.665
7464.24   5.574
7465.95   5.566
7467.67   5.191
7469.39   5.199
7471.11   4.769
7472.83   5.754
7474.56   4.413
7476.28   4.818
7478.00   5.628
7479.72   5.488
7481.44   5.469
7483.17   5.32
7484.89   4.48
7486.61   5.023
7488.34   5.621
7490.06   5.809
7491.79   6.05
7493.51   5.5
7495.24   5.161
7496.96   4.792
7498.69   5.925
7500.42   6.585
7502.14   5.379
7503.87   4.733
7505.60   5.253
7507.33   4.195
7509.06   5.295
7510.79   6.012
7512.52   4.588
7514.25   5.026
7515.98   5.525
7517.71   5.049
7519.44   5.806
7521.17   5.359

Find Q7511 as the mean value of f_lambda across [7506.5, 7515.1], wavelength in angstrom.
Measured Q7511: 5.03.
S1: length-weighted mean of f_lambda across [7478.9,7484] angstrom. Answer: 5.42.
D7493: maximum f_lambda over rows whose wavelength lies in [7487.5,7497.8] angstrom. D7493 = 6.05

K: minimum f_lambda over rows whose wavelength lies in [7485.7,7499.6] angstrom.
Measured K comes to 4.792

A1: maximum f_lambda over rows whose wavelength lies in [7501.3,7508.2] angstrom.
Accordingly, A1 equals 5.379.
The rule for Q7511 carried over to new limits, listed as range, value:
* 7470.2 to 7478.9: 5.08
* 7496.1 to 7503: 5.67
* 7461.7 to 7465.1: 5.63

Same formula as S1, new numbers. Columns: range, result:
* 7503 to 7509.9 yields 4.86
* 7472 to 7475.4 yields 5.07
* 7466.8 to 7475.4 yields 5.06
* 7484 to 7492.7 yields 5.4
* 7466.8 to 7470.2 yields 5.19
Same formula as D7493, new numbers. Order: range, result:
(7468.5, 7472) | 5.199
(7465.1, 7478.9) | 5.754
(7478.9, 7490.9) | 5.809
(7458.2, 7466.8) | 5.665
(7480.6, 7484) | 5.469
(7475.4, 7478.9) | 5.628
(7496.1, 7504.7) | 6.585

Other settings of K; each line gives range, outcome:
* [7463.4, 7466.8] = 5.566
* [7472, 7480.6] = 4.413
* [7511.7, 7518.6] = 4.588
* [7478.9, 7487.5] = 4.48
